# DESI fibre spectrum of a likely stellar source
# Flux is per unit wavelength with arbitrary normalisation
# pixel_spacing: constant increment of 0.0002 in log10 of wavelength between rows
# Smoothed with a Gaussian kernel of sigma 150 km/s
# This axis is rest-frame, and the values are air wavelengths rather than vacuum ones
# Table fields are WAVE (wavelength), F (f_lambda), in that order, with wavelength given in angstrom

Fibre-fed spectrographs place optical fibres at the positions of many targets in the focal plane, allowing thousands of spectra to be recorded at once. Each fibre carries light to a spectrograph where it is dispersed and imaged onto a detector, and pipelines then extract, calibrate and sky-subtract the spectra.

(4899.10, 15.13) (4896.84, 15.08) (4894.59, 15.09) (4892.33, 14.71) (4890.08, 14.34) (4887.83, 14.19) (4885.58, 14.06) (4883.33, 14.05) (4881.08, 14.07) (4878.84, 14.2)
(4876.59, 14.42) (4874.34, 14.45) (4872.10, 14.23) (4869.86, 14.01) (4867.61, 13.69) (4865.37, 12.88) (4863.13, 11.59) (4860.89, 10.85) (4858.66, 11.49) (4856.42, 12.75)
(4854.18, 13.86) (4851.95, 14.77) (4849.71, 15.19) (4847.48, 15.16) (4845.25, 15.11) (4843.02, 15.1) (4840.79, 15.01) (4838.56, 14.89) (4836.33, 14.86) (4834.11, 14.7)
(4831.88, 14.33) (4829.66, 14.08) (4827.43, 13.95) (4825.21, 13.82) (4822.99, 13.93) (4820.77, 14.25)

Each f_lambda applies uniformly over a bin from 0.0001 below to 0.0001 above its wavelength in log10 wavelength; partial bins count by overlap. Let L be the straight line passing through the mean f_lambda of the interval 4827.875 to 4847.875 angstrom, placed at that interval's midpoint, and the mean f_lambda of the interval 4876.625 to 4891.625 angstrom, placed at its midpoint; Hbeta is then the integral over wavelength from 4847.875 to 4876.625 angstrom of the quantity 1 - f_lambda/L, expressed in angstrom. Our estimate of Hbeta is 2.1 angstrom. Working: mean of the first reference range 14.8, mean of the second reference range 14.2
